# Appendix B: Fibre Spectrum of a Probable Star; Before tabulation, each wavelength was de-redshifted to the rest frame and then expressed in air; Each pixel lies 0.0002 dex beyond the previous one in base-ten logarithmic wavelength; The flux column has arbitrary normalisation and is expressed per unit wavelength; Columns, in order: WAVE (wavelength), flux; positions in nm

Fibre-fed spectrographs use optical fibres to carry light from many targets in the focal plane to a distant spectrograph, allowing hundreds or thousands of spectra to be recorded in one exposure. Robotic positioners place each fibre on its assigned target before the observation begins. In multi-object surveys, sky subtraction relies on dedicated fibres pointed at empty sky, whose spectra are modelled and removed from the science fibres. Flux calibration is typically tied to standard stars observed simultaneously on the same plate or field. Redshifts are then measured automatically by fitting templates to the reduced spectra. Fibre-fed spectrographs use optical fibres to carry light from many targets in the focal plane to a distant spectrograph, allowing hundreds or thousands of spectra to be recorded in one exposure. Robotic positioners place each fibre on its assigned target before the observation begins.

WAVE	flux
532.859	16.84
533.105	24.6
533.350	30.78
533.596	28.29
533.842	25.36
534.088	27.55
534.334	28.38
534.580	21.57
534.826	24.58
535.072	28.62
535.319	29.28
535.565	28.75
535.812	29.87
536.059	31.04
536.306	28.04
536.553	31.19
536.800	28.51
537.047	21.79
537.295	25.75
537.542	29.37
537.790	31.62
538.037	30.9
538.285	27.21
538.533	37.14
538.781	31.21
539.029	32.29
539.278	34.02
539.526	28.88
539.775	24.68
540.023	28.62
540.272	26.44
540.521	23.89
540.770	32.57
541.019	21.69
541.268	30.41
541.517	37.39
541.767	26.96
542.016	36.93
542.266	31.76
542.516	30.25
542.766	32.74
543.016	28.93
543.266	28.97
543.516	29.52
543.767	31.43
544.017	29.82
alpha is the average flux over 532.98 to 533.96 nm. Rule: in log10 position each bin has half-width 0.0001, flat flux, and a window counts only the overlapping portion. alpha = 27.2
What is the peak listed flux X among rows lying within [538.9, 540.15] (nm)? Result 34.02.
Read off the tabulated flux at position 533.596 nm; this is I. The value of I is 28.29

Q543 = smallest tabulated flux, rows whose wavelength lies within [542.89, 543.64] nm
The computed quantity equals 28.93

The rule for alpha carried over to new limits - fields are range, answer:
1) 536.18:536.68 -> 29.6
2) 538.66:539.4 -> 32.5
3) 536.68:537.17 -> 25.1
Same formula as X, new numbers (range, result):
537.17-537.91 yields 31.62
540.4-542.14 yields 37.39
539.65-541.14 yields 32.57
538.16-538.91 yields 37.14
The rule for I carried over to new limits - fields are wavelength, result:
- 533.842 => 25.36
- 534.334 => 28.38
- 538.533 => 37.14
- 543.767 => 31.43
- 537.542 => 29.37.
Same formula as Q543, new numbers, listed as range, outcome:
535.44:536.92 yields 28.04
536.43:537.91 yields 21.79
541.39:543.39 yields 26.96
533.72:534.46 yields 25.36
